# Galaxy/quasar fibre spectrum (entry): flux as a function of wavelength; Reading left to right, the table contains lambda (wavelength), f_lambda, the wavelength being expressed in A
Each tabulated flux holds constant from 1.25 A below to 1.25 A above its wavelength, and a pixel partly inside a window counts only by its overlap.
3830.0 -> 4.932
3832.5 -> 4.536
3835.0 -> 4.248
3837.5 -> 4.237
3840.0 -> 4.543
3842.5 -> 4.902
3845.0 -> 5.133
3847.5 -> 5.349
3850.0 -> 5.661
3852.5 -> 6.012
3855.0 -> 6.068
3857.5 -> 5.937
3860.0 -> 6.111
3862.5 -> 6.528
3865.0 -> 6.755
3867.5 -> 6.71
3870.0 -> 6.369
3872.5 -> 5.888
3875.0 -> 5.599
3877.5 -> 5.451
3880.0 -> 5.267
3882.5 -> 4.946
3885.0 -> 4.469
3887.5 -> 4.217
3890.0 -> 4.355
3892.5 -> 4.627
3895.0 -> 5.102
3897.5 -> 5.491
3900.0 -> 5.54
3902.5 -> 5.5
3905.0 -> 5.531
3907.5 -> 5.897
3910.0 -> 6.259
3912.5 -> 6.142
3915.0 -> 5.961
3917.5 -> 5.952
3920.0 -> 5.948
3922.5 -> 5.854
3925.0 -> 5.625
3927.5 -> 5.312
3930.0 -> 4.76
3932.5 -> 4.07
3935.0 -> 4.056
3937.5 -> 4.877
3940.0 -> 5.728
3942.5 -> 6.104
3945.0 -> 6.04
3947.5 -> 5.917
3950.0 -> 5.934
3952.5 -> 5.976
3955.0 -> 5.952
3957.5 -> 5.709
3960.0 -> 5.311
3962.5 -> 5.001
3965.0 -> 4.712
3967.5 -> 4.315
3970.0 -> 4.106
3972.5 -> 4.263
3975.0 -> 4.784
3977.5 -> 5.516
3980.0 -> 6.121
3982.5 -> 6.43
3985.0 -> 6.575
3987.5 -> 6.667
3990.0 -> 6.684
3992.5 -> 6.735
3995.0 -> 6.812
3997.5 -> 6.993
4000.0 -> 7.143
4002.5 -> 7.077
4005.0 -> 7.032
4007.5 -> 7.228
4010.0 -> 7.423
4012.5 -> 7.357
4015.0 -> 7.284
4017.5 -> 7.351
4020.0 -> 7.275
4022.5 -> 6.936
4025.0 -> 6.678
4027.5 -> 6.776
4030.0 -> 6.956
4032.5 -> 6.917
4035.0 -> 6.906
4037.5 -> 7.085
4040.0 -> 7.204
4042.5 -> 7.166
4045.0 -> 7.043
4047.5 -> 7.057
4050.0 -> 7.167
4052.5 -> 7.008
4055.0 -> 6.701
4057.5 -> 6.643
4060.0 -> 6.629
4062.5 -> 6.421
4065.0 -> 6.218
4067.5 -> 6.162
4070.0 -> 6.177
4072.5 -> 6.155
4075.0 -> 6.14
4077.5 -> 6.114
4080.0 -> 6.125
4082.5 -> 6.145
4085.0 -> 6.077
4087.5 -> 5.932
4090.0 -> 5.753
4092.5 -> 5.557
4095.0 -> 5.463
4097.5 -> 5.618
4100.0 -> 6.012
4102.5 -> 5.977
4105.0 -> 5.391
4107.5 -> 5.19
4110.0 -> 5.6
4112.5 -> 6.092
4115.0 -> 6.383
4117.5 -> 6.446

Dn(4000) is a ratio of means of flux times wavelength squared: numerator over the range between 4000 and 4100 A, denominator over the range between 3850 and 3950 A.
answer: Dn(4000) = 1.28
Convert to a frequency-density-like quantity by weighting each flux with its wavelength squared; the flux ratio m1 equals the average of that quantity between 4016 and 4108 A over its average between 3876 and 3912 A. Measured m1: 1.34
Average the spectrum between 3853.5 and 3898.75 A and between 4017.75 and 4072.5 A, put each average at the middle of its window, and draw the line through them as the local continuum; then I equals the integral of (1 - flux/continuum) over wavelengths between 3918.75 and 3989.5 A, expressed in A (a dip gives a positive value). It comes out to 8.1 A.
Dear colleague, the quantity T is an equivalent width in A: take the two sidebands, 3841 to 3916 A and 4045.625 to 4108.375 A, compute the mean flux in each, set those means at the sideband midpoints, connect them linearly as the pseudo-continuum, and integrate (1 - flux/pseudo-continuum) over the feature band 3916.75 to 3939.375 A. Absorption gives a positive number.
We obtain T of 2.3 A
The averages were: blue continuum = 5.59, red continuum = 6.17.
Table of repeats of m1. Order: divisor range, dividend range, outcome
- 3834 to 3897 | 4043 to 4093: 1.31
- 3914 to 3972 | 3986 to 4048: 1.37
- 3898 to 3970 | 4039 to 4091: 1.26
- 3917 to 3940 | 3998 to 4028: 1.44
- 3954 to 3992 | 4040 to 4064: 1.30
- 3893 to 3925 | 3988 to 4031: 1.29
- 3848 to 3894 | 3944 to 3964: 1.06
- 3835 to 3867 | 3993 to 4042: 1.38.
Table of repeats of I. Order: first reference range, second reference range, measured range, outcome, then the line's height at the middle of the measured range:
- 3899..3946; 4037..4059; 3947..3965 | 0.9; 5.92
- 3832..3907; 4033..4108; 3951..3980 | 3.6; 5.83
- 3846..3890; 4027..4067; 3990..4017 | -2.1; 6.57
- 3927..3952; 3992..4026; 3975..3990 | 0.6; 6.42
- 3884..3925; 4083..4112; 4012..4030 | -4.7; 5.6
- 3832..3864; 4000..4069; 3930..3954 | 3.1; 6.16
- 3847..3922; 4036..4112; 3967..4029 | -4.8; 6.02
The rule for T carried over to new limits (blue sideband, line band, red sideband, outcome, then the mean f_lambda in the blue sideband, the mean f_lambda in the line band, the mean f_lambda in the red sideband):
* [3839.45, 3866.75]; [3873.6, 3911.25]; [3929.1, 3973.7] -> 2.09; 5.78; 5.22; 5.16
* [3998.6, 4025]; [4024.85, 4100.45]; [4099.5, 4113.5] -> -0.78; 7.18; 6.45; 5.69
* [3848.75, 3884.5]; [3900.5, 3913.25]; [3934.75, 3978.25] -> -0.48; 5.92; 5.84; 5.26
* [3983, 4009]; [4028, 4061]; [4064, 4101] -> -3.02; 6.89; 6.96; 5.97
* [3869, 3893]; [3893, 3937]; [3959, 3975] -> -4.65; 5.12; 5.45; 4.62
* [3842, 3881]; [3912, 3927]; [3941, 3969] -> -0.55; 5.88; 5.87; 5.53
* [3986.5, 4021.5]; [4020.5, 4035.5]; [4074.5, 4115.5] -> -0.29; 7.08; 6.88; 5.84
